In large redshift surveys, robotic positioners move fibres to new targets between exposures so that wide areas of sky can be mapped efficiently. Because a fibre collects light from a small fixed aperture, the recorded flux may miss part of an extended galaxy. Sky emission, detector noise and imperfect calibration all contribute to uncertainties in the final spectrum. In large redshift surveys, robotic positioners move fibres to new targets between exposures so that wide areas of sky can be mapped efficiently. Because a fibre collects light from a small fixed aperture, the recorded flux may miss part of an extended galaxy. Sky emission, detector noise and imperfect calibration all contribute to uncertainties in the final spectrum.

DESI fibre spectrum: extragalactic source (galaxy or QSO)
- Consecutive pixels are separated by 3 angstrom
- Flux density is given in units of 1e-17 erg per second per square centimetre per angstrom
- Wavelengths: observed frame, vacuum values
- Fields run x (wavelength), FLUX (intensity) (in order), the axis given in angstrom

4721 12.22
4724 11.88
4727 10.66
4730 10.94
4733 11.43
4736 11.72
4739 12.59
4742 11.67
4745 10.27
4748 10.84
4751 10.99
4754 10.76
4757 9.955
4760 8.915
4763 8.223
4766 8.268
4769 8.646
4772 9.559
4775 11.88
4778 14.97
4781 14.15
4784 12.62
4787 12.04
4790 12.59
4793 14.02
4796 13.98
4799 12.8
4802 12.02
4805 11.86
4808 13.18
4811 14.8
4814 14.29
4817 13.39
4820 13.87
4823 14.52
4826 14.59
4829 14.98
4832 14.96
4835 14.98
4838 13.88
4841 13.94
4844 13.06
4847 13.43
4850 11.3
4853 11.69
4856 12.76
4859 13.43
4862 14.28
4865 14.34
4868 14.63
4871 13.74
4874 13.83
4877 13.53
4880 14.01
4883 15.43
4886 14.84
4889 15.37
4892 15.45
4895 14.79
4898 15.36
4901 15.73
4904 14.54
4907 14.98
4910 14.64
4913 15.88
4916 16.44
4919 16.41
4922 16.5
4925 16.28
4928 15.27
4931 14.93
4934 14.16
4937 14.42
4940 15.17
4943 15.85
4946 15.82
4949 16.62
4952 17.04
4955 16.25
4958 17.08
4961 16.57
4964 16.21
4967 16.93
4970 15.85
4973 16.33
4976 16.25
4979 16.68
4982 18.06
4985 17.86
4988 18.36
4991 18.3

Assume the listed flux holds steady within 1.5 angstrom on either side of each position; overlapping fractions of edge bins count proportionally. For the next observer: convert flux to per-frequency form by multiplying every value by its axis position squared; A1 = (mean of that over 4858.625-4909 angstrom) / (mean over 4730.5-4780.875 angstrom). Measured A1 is 1.43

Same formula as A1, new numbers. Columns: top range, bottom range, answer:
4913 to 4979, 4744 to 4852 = 1.36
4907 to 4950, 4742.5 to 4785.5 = 1.55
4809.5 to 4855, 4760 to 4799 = 1.21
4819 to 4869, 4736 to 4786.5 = 1.30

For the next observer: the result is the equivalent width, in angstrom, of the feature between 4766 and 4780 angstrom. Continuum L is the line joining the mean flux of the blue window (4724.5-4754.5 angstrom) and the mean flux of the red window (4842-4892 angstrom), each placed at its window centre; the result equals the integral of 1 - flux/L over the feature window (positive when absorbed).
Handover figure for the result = 1.0 angstrom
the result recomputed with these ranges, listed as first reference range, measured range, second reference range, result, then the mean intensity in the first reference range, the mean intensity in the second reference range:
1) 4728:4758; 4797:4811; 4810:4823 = 0.86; 11.1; 14.1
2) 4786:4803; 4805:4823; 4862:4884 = -0.70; 13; 14.2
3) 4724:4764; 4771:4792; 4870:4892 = -1.54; 10.8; 14.5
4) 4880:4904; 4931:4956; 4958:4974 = 0.70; 15.2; 16.4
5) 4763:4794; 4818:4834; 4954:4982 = -2.07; 11.7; 16.6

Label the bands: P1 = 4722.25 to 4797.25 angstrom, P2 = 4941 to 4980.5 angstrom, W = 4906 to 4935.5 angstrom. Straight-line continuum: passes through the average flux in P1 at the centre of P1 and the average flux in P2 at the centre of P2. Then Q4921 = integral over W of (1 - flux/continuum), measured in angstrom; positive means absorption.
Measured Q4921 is -0.3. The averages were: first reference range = 11.3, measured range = 15.6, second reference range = 16.4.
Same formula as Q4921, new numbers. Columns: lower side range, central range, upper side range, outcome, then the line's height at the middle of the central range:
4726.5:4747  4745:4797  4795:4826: 4.7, 12.4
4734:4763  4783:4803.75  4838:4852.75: -2.0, 11.7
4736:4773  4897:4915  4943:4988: -0.4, 14.9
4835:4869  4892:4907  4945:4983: -0.4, 14.7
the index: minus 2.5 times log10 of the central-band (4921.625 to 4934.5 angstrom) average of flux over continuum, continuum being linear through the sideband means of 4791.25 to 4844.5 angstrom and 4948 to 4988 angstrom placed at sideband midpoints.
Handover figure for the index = 0.04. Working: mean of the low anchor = 13.8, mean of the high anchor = 16.8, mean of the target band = 15.4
